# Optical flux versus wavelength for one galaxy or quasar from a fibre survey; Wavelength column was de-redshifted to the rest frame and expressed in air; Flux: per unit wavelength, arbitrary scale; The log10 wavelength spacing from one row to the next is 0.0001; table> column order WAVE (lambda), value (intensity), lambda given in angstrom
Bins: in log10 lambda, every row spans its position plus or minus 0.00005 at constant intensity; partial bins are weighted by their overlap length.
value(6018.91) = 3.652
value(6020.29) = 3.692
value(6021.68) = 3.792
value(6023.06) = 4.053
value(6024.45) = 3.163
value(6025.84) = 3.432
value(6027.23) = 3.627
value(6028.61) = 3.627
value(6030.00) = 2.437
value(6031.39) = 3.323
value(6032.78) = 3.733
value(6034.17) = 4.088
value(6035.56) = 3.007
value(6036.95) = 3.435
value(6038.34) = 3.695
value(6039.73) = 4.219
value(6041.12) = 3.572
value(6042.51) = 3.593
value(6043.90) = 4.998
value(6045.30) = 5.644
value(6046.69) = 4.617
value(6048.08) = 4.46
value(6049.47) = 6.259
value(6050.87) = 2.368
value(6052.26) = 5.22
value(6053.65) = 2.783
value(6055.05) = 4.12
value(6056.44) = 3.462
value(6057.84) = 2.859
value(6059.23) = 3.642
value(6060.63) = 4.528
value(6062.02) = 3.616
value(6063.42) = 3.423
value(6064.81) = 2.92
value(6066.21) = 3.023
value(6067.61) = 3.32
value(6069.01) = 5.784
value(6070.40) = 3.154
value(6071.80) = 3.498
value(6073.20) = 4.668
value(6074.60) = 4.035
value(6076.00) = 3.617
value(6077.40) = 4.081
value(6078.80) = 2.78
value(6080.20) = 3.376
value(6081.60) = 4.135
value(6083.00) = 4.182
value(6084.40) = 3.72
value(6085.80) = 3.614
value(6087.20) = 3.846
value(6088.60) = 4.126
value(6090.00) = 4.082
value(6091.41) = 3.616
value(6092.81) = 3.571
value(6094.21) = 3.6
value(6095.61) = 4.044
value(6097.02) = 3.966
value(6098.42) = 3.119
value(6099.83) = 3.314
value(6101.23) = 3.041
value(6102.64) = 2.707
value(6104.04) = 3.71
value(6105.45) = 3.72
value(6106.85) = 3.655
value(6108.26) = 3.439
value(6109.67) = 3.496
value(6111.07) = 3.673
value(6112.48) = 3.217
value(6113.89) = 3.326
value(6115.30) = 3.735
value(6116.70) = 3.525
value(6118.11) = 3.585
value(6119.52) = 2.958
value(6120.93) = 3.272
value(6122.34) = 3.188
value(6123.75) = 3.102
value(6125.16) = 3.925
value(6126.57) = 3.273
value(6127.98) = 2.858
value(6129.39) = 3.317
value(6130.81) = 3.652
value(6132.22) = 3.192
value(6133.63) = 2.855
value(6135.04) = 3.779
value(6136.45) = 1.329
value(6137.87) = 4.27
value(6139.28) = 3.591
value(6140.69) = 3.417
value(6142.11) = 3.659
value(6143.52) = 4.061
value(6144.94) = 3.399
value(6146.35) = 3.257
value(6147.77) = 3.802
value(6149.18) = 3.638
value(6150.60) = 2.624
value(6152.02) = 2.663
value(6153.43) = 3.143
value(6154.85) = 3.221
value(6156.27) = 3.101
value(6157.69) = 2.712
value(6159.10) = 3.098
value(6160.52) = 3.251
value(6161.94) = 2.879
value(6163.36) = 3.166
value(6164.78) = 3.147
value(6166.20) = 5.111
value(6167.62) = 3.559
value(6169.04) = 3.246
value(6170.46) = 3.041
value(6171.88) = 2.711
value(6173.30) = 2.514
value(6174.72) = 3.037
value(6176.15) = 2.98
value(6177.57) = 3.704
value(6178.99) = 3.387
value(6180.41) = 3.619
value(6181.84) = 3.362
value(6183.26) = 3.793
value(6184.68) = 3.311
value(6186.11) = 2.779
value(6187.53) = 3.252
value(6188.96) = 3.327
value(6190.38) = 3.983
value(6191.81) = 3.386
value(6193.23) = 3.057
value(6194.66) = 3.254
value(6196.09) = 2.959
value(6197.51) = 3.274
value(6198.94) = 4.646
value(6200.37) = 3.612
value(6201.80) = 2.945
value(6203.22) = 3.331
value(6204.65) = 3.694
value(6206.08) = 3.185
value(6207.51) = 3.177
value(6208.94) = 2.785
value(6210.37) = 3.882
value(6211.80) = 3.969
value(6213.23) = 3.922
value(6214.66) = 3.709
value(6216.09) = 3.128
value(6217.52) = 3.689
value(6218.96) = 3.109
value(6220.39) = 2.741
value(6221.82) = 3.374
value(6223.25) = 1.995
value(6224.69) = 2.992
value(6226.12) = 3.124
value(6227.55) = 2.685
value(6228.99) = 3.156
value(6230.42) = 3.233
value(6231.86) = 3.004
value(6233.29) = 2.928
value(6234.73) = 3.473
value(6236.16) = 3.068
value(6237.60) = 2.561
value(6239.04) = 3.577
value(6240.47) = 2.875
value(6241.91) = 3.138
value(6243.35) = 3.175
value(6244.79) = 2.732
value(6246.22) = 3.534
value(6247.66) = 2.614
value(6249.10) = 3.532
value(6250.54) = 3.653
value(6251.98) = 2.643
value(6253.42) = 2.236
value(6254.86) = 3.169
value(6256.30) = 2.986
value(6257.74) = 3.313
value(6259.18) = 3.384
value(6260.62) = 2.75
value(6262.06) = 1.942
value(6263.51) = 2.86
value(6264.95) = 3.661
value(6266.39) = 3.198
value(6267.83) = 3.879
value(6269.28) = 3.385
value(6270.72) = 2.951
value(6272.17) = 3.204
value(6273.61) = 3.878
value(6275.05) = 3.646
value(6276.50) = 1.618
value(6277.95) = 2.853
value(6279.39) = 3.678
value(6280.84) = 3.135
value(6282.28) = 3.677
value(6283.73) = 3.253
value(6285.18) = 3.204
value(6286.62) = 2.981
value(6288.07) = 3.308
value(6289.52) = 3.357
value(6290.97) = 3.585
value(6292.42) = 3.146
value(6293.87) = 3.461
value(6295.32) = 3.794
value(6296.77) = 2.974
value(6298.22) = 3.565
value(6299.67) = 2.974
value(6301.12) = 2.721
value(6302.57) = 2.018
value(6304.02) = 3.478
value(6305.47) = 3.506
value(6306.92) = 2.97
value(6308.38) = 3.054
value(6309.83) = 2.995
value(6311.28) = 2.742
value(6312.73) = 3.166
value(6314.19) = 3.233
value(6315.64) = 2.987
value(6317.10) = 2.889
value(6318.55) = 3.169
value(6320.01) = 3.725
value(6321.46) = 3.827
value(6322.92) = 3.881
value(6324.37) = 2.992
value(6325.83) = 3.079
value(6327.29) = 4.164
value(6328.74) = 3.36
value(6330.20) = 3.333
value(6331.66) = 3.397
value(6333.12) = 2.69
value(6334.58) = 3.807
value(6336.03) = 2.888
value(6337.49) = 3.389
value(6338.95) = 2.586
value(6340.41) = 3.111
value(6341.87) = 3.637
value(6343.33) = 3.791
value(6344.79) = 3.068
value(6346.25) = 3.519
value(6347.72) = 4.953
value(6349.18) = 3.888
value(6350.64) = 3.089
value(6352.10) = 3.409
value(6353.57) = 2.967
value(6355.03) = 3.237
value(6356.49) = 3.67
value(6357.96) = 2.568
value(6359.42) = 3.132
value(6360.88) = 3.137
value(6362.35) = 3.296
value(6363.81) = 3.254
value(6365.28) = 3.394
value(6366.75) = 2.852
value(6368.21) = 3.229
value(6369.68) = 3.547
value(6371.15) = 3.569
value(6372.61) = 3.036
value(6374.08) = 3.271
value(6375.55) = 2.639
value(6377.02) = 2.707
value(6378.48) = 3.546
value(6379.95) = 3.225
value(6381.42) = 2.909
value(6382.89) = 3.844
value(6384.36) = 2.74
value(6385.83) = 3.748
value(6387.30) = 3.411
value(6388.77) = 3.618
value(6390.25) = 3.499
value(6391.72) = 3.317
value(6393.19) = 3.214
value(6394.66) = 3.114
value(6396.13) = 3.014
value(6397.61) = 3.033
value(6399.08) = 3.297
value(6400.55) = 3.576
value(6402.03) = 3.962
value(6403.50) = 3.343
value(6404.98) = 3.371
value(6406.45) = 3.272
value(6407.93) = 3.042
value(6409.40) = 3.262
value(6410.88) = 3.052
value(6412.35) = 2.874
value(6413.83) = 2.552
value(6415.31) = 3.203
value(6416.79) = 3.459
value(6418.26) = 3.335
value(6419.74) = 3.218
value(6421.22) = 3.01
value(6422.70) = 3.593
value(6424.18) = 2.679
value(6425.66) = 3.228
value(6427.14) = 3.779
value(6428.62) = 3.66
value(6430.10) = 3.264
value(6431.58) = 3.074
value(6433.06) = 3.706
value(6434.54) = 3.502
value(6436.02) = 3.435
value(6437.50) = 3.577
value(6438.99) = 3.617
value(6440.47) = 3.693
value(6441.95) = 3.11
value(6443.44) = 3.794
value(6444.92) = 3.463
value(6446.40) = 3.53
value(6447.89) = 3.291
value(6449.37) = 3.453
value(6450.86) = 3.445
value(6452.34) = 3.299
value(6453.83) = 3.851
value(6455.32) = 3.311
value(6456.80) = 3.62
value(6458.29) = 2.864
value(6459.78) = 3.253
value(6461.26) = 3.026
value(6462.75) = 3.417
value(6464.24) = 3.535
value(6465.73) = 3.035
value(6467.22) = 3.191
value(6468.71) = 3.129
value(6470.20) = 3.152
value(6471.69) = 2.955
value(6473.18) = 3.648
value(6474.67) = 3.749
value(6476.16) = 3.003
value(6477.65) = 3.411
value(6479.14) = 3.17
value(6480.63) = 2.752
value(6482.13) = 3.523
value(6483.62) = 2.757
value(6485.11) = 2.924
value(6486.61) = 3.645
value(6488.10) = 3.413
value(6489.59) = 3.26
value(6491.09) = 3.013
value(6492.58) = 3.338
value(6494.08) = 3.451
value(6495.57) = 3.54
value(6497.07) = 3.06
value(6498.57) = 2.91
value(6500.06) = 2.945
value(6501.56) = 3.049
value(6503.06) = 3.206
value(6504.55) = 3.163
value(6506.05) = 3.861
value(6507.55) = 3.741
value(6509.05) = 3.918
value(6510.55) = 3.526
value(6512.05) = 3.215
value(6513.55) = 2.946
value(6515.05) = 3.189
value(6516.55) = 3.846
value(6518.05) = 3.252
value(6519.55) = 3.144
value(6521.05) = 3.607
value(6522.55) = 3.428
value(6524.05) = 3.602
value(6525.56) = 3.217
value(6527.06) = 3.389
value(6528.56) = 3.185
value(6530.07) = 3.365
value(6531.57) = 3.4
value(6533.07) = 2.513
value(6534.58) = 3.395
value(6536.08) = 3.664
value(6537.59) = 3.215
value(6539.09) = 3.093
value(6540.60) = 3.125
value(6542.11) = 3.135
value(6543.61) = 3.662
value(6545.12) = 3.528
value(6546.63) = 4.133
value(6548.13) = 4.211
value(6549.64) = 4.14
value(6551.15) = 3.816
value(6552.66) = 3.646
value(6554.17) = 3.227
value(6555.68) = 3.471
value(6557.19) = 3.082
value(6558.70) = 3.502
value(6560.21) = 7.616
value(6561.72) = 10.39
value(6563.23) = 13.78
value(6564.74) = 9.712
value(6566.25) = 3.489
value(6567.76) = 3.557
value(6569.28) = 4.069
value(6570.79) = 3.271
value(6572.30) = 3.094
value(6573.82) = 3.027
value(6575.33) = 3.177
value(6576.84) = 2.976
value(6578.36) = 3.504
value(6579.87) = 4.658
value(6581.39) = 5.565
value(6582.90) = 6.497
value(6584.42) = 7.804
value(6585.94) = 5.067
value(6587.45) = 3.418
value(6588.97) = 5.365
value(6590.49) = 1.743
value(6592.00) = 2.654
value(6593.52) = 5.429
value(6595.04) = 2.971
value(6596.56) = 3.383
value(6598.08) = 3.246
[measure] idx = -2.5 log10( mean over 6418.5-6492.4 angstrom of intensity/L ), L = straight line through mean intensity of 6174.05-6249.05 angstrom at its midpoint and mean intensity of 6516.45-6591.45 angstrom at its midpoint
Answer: 0.187 mag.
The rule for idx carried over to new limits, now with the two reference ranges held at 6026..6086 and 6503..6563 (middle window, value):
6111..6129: 0.14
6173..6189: 0.17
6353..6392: 0.18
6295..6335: 0.18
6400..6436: 0.16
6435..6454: 0.10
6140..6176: 0.17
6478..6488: 0.21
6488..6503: 0.19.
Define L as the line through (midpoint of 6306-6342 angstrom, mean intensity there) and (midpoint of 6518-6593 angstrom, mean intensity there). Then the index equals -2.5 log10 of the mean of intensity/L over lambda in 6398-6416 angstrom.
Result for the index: 0.11 mag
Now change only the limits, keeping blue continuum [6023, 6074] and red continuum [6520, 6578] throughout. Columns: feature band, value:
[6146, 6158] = 0.23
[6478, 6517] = 0.25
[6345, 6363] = 0.18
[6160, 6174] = 0.19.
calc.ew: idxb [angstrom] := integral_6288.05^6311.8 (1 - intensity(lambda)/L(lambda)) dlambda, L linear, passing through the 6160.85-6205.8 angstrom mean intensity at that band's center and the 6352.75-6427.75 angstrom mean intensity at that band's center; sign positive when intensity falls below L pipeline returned 0.94 angstrom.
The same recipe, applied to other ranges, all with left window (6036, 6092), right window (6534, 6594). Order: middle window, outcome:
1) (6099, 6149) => 7.41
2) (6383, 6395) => 2.58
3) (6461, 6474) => 3.38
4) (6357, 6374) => 4.26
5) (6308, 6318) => 2.83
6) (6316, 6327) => 2.15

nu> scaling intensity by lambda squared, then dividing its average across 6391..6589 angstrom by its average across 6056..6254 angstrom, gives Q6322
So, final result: 1.21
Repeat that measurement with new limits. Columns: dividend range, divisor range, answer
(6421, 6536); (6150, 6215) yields 1.10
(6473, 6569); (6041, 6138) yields 1.20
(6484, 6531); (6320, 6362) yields 1.04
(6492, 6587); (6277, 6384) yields 1.32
